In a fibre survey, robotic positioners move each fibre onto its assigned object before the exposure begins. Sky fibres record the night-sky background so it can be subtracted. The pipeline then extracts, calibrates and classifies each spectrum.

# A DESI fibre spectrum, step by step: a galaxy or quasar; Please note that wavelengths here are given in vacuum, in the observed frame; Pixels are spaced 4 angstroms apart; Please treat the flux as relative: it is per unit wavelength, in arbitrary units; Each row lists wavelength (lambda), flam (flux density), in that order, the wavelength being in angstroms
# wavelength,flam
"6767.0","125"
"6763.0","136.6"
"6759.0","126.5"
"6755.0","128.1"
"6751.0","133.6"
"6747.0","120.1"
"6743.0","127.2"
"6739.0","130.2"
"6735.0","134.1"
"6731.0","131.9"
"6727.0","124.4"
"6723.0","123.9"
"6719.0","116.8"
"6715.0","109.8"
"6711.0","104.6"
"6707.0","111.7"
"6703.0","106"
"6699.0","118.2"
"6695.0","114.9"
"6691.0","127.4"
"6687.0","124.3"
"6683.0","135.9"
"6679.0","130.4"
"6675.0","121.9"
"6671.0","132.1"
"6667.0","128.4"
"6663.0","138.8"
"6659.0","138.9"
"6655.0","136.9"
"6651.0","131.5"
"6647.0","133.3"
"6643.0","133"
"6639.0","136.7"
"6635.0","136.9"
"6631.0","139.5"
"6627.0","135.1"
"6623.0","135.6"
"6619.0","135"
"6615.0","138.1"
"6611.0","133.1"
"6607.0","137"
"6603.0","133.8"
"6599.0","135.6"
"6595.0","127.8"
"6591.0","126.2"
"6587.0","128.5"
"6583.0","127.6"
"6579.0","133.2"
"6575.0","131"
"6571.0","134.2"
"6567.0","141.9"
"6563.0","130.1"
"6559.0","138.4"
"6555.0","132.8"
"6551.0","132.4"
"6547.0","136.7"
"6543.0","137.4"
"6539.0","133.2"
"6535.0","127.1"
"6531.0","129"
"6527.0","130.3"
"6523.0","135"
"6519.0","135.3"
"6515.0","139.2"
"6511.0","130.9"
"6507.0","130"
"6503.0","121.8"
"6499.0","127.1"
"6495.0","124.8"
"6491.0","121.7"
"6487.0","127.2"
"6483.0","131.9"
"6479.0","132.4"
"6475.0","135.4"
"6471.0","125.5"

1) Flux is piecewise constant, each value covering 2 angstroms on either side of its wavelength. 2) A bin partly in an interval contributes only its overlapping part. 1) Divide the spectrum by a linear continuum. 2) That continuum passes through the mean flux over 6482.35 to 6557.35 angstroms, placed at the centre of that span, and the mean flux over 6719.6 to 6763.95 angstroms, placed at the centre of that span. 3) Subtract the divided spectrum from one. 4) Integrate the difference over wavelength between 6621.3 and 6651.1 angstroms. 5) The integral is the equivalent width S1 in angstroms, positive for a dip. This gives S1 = -1.38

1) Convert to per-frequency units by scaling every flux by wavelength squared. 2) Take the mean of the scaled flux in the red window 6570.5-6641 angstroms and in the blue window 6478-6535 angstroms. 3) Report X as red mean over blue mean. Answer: 1.06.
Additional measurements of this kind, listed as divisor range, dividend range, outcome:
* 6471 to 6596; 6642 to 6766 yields 1.01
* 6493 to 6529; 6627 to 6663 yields 1.09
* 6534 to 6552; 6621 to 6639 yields 1.05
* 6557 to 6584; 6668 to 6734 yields 0.94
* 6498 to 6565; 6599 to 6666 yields 1.06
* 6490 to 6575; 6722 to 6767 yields 1.04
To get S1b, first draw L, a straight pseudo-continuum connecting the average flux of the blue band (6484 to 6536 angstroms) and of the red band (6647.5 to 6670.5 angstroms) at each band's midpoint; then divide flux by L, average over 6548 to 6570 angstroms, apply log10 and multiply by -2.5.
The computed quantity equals -0.03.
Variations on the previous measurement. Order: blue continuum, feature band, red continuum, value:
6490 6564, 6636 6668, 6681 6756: -0.08 mag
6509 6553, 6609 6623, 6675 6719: -0.08 mag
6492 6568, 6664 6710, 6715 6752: 0.04 mag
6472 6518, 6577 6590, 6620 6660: 0.03 mag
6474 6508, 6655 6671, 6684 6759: -0.10 mag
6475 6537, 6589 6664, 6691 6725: -0.12 mag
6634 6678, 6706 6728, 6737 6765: 0.14 mag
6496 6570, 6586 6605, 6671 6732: -0.02 mag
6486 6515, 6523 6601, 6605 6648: -0.01 mag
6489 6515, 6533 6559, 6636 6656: -0.04 mag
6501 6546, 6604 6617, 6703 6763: -0.06 mag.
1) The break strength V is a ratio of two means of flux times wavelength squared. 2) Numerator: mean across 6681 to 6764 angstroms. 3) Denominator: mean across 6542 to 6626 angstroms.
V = 0.96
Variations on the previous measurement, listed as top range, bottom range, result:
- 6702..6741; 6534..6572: 0.94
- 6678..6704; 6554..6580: 0.95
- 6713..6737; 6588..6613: 0.97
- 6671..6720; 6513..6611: 0.93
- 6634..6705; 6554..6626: 0.99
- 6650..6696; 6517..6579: 1.01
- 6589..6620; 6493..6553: 1.04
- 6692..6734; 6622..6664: 0.88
